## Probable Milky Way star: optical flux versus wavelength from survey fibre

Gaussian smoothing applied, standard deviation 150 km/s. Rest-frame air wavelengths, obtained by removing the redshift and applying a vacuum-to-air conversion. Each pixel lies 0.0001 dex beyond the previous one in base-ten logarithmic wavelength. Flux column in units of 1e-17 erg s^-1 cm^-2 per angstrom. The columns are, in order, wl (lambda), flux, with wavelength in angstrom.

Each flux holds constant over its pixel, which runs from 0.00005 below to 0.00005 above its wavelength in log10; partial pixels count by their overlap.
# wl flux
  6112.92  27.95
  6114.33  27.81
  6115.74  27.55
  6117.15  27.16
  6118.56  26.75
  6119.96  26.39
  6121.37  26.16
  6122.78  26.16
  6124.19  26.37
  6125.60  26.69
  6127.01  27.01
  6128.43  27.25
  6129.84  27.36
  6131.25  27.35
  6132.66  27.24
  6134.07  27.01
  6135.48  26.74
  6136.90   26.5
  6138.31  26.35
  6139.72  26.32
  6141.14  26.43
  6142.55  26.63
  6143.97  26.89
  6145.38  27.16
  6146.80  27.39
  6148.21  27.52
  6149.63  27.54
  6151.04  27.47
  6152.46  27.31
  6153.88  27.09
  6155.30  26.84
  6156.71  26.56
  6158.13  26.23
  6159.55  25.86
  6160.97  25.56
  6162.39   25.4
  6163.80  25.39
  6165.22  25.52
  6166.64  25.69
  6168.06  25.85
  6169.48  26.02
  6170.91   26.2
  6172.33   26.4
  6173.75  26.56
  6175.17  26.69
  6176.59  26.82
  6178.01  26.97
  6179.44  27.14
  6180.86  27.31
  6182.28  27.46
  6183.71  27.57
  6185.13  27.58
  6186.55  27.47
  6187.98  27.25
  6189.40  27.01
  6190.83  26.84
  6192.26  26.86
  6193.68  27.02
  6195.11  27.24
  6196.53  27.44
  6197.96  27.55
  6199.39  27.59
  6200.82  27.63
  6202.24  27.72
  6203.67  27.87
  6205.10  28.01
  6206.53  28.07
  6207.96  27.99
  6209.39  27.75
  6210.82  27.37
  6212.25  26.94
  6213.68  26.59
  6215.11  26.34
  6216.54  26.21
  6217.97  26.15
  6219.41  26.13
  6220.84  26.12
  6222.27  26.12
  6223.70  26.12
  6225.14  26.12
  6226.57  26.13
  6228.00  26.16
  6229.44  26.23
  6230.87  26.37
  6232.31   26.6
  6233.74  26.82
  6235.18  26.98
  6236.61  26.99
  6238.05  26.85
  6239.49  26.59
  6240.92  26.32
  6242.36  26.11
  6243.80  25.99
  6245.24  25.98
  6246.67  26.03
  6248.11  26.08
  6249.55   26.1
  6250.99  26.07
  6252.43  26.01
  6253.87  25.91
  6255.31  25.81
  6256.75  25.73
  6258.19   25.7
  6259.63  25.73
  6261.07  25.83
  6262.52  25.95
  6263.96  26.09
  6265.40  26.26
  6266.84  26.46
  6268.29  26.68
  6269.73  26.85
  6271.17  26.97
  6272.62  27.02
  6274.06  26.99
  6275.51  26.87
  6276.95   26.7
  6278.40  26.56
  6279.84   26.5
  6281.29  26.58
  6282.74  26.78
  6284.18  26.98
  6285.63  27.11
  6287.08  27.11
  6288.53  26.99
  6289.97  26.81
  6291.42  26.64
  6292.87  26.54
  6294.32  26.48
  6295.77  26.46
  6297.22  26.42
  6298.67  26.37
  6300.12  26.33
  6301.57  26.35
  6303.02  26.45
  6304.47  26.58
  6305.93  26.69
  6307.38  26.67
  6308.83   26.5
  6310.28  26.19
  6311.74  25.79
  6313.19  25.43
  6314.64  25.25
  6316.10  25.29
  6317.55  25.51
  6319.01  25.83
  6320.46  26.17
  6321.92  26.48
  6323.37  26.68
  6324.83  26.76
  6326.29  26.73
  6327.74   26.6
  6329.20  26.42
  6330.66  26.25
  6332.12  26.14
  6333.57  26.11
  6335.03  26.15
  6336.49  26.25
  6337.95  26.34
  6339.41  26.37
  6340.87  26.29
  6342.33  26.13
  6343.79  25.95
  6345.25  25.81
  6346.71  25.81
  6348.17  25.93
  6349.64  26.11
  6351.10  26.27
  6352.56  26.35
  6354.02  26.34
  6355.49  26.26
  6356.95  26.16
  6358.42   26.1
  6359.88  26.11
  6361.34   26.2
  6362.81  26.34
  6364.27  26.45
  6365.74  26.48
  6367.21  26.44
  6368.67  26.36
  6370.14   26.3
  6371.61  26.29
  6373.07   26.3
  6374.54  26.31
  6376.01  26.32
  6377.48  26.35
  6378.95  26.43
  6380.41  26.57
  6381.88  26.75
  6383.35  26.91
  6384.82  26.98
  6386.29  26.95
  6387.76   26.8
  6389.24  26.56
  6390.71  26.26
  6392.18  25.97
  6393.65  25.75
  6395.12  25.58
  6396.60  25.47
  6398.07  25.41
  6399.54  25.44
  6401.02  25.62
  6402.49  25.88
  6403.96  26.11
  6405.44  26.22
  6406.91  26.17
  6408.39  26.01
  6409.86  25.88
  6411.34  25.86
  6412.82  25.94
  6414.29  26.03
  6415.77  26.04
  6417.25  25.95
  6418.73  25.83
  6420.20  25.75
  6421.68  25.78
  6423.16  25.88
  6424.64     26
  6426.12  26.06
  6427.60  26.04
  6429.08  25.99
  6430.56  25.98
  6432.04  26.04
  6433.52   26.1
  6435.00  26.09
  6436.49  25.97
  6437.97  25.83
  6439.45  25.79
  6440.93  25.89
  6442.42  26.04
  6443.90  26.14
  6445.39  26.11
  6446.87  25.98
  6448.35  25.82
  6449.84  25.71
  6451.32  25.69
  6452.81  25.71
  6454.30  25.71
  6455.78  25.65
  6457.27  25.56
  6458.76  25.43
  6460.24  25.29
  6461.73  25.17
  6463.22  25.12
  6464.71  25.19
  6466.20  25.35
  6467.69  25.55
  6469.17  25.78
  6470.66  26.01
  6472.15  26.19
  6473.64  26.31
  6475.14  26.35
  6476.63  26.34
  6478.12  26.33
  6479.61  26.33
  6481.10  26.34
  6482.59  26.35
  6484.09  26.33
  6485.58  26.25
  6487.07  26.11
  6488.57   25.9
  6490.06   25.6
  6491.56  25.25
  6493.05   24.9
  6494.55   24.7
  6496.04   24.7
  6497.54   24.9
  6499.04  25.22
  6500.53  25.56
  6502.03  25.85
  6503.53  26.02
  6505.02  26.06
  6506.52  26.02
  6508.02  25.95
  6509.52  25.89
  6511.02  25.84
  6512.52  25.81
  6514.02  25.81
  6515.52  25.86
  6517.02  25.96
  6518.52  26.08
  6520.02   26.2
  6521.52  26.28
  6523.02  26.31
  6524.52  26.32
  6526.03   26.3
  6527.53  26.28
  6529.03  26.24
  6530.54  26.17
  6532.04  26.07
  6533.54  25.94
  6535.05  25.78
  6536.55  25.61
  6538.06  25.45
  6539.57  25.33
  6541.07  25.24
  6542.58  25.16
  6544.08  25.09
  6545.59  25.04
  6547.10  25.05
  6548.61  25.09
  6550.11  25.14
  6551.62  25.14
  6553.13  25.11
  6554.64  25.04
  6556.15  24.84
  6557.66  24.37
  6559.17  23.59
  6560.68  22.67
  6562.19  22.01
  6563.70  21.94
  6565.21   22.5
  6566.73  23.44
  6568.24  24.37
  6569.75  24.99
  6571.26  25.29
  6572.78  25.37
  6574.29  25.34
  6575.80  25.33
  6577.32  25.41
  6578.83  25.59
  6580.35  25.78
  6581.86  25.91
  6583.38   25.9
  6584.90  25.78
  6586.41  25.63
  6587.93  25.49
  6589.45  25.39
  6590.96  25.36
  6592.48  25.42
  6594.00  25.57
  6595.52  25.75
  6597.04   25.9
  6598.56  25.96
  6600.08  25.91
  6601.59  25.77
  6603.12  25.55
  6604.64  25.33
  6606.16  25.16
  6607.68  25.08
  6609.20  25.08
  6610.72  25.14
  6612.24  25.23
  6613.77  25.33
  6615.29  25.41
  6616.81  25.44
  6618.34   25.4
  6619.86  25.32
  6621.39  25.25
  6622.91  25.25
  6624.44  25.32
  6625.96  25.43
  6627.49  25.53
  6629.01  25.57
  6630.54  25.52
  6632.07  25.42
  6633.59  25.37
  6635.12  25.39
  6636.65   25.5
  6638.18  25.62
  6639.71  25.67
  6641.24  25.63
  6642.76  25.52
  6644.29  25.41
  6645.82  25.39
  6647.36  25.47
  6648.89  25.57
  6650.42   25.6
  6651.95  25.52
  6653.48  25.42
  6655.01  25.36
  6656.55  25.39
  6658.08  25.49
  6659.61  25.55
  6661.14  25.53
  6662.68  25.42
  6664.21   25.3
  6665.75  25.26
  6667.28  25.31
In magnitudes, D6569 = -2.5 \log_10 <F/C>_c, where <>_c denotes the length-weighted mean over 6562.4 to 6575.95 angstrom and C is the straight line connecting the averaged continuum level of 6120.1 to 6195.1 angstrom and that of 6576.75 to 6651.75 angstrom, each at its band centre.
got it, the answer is 0.06 mag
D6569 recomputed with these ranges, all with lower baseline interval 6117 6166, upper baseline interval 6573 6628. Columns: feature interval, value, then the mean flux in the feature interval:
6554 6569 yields 0.09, 23.5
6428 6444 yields 0.00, 26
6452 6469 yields 0.02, 25.4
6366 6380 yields -0.01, 26.4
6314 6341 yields 0.00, 26.2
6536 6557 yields 0.02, 25.2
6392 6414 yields 0.01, 25.8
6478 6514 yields 0.00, 25.7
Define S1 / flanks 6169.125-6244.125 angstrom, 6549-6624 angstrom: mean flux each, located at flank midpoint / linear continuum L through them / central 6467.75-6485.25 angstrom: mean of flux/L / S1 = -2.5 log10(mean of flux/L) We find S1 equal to -0.03 mag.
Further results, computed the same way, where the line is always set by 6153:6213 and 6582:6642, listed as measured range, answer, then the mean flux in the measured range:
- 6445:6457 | 0.010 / 25.8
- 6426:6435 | 0.002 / 26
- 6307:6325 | 0.019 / 26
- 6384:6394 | -0.011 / 26.5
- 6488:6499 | 0.032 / 25.1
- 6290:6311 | 0.001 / 26.5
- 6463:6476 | 0.007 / 25.8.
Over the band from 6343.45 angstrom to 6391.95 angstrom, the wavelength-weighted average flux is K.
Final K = 26.3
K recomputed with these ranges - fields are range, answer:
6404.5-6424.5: 25.9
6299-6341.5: 26.2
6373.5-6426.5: 26.1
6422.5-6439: 26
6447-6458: 25.7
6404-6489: 25.9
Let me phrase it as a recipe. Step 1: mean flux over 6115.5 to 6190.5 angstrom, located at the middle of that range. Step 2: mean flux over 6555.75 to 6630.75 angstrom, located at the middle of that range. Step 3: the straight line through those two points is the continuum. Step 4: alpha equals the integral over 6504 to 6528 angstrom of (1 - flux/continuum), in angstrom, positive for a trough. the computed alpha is -0.7 angstrom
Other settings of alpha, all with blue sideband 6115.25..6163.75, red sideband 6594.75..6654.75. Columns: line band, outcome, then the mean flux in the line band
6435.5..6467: 0.3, 25.7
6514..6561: 0.4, 25.5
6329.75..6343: 0.0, 26.2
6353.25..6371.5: -0.1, 26.3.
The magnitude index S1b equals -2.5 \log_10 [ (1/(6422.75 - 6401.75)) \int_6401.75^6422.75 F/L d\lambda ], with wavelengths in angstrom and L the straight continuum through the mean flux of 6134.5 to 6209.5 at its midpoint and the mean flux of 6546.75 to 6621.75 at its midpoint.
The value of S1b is -0.01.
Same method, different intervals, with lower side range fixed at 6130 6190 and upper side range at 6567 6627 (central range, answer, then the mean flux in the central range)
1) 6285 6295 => -0.02 mag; 26.8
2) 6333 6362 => 0.00 mag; 26.2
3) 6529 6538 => -0.01 mag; 25.9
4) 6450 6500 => 0.00 mag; 25.7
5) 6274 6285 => -0.01 mag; 26.7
